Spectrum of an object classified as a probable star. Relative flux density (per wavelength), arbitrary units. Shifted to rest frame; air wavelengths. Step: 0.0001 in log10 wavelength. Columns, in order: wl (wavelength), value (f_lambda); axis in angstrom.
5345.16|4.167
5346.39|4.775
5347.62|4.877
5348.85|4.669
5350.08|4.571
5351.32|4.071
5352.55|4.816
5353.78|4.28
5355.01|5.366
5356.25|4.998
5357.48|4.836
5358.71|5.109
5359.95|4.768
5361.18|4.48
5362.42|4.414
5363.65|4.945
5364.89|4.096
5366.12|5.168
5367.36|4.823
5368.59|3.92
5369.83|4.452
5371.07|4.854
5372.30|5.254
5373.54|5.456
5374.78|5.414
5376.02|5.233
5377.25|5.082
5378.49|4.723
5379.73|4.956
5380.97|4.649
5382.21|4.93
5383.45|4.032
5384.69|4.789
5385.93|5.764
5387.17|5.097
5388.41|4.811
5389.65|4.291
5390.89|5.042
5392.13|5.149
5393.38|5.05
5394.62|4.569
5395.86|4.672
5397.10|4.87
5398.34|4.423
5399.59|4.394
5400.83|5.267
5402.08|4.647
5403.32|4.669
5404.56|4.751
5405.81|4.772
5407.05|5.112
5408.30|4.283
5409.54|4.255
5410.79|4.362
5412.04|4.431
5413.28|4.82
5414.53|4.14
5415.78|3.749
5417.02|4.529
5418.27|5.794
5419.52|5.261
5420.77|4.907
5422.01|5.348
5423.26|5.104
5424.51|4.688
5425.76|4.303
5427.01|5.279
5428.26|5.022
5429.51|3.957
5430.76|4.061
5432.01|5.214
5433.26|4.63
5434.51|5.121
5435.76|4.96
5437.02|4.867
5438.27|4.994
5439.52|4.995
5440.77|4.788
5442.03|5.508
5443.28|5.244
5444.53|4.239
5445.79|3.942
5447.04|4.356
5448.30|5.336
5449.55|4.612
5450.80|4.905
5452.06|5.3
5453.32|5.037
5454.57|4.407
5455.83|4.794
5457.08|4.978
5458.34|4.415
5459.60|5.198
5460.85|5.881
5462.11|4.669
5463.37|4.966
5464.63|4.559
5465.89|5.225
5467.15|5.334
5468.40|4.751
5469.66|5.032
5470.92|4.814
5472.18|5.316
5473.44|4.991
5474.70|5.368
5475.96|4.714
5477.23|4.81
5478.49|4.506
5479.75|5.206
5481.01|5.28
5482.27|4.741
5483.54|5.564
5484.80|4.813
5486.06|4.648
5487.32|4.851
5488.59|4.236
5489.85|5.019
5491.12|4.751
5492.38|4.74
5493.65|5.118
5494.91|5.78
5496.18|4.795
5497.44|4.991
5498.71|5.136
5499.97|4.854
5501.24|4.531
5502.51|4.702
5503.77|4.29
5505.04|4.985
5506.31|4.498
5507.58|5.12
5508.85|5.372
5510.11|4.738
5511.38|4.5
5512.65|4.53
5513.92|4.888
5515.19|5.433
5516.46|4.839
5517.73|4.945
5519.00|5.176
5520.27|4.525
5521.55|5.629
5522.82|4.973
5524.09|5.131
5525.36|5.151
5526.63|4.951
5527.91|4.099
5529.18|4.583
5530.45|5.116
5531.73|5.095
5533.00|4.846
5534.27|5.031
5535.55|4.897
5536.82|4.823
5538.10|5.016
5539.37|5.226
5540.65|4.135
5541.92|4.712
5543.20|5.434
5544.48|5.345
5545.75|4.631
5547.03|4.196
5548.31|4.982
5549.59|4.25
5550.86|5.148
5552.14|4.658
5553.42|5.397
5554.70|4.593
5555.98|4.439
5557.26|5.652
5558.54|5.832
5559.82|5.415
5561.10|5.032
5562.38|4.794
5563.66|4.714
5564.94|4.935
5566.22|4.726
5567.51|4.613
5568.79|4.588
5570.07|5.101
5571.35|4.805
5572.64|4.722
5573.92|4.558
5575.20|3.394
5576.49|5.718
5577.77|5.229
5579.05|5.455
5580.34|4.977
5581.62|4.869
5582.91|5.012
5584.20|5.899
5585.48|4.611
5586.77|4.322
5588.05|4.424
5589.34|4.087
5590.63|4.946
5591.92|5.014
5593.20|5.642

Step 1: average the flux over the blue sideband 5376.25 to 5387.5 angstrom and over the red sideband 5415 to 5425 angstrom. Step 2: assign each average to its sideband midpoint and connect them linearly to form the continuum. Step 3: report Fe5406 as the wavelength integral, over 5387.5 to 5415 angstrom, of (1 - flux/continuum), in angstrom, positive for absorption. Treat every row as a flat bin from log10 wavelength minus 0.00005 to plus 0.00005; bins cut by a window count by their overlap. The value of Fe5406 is 1.3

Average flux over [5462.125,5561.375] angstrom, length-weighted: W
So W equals 4.93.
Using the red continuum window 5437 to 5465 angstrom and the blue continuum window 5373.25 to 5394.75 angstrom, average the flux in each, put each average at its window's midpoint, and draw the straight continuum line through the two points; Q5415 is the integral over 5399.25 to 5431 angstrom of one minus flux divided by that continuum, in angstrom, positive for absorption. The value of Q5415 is 1.4 angstrom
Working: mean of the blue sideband 4.95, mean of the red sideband 4.87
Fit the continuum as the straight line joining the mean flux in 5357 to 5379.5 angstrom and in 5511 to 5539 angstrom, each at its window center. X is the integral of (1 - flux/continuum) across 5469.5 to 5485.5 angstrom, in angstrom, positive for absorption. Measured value -0.4 angstrom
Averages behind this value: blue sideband 4.84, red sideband 4.92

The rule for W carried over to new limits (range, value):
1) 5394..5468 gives 4.8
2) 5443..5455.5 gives 4.72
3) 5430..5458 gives 4.82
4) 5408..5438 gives 4.72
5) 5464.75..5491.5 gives 4.94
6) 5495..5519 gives 4.87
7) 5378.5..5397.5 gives 4.84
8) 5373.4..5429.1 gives 4.81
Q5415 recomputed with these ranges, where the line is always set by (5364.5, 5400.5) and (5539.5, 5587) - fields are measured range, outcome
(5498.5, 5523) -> 0.0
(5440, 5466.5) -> -0.1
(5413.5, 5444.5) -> 0.1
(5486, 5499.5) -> -0.1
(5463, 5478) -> -0.4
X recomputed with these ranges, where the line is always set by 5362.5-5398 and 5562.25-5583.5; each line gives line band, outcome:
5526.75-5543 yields 0.1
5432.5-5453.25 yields -0.1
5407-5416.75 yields 1.0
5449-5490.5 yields -0.8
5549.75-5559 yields -0.4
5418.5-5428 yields -0.3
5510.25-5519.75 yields -0.1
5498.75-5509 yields 0.1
